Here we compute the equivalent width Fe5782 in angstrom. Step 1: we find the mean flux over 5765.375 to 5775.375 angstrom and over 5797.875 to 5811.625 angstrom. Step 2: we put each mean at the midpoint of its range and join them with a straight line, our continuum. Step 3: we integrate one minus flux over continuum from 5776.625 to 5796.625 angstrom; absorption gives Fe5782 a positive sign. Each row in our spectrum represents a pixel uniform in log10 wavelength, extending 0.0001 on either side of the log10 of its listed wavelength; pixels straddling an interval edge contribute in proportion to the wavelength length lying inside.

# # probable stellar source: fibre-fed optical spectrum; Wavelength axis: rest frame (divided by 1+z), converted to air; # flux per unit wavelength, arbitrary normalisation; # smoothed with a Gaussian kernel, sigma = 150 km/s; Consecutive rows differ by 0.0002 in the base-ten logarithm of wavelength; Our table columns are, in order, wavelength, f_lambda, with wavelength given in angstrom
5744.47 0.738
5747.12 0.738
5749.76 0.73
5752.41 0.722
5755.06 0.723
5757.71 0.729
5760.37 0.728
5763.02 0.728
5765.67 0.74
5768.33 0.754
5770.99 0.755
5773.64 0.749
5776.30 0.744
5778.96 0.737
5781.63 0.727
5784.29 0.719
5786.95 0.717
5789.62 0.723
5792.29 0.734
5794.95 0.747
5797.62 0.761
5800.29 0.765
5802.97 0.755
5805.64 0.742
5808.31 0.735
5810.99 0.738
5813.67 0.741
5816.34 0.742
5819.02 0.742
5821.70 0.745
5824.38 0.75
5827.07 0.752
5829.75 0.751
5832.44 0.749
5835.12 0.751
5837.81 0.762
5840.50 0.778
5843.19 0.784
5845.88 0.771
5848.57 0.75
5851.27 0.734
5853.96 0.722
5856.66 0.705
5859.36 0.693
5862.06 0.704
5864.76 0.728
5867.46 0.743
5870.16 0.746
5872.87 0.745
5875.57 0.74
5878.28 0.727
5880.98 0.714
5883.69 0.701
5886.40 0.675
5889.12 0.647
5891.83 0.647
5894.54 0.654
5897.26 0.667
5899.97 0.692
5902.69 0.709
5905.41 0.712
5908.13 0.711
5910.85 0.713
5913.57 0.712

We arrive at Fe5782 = 0.5 angstrom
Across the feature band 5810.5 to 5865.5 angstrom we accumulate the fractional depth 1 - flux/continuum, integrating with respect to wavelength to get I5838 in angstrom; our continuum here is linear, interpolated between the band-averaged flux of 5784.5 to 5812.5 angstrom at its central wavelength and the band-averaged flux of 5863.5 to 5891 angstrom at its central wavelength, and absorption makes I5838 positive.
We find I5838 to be -1.1 angstrom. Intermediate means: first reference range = 0.741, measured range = 0.743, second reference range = 0.715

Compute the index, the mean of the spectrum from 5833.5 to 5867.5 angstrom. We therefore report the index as 0.74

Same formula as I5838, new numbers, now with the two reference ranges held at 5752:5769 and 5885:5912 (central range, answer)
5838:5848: -1.0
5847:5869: -0.8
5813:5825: -0.6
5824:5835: -0.7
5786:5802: -0.5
